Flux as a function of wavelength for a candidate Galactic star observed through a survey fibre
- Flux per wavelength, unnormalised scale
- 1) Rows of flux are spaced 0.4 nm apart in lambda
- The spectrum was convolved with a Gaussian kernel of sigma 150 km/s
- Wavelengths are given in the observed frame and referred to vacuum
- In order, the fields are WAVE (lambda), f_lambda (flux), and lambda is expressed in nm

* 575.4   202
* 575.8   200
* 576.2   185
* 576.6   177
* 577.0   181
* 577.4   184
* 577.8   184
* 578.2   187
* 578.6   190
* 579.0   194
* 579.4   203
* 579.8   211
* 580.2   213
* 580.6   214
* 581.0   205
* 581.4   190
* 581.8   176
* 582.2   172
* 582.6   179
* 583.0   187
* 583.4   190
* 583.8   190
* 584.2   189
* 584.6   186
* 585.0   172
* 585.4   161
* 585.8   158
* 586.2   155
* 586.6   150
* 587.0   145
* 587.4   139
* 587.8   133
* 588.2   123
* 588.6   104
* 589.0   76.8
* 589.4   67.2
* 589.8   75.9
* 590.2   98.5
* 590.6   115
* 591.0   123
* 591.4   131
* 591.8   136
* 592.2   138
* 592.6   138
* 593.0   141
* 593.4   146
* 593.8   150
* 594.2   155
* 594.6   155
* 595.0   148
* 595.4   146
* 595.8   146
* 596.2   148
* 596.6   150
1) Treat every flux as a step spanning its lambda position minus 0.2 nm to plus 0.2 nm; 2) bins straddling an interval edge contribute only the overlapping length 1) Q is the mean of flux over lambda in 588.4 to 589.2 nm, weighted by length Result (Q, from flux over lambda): 90.4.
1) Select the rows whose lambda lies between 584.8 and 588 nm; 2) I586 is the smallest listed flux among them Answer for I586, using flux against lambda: 133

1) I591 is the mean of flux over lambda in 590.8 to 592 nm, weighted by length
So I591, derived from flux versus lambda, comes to 130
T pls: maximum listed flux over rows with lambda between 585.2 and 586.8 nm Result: 161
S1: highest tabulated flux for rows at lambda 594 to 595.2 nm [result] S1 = 155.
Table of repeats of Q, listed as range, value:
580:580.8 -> 214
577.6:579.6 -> 192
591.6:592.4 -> 137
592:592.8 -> 138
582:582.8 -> 176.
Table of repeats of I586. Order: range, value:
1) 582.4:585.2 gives 172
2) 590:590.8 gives 98.5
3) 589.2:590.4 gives 67.2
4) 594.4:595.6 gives 146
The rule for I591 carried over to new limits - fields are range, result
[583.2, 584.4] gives 190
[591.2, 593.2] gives 137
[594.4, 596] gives 149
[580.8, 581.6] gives 198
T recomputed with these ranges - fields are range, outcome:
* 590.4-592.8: 138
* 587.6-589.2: 133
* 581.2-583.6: 190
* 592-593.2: 141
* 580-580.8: 214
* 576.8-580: 211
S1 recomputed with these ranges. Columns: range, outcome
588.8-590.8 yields 115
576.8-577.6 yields 184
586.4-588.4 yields 150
